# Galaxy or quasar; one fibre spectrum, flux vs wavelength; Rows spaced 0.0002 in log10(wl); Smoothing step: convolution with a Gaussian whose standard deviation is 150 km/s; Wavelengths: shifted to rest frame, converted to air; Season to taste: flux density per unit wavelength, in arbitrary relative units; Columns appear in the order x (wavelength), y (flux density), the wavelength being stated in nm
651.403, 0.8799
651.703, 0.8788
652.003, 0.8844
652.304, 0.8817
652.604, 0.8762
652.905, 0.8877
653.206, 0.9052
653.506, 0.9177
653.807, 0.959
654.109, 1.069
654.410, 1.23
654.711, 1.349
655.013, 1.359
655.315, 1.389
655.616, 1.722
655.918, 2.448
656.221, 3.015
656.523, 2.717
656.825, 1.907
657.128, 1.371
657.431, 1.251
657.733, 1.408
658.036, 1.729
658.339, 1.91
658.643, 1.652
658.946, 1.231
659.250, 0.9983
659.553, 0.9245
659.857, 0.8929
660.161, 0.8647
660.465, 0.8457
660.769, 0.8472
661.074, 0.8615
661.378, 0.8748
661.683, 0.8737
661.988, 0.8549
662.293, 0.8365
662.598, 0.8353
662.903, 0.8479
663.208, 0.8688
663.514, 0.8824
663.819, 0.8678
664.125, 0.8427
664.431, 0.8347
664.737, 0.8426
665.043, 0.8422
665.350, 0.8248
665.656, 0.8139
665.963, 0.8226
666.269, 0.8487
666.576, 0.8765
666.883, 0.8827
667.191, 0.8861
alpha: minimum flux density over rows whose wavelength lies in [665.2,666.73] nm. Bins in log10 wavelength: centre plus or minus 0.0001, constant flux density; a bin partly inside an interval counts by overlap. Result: 0.8139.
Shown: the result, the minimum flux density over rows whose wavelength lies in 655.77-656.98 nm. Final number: 1.907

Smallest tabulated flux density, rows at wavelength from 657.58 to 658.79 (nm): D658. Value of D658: 1.408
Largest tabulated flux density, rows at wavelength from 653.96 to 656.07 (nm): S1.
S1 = 2.448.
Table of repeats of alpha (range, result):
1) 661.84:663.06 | 0.8353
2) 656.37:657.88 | 1.251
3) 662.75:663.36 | 0.8479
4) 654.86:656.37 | 1.359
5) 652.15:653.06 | 0.8762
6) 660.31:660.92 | 0.8457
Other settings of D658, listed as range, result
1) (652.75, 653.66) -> 0.8877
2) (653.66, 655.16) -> 0.959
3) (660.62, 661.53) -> 0.8472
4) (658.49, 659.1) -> 1.231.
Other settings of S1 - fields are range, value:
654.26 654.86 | 1.349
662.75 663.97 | 0.8824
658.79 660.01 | 1.231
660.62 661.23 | 0.8615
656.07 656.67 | 3.015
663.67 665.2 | 0.8678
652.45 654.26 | 1.069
